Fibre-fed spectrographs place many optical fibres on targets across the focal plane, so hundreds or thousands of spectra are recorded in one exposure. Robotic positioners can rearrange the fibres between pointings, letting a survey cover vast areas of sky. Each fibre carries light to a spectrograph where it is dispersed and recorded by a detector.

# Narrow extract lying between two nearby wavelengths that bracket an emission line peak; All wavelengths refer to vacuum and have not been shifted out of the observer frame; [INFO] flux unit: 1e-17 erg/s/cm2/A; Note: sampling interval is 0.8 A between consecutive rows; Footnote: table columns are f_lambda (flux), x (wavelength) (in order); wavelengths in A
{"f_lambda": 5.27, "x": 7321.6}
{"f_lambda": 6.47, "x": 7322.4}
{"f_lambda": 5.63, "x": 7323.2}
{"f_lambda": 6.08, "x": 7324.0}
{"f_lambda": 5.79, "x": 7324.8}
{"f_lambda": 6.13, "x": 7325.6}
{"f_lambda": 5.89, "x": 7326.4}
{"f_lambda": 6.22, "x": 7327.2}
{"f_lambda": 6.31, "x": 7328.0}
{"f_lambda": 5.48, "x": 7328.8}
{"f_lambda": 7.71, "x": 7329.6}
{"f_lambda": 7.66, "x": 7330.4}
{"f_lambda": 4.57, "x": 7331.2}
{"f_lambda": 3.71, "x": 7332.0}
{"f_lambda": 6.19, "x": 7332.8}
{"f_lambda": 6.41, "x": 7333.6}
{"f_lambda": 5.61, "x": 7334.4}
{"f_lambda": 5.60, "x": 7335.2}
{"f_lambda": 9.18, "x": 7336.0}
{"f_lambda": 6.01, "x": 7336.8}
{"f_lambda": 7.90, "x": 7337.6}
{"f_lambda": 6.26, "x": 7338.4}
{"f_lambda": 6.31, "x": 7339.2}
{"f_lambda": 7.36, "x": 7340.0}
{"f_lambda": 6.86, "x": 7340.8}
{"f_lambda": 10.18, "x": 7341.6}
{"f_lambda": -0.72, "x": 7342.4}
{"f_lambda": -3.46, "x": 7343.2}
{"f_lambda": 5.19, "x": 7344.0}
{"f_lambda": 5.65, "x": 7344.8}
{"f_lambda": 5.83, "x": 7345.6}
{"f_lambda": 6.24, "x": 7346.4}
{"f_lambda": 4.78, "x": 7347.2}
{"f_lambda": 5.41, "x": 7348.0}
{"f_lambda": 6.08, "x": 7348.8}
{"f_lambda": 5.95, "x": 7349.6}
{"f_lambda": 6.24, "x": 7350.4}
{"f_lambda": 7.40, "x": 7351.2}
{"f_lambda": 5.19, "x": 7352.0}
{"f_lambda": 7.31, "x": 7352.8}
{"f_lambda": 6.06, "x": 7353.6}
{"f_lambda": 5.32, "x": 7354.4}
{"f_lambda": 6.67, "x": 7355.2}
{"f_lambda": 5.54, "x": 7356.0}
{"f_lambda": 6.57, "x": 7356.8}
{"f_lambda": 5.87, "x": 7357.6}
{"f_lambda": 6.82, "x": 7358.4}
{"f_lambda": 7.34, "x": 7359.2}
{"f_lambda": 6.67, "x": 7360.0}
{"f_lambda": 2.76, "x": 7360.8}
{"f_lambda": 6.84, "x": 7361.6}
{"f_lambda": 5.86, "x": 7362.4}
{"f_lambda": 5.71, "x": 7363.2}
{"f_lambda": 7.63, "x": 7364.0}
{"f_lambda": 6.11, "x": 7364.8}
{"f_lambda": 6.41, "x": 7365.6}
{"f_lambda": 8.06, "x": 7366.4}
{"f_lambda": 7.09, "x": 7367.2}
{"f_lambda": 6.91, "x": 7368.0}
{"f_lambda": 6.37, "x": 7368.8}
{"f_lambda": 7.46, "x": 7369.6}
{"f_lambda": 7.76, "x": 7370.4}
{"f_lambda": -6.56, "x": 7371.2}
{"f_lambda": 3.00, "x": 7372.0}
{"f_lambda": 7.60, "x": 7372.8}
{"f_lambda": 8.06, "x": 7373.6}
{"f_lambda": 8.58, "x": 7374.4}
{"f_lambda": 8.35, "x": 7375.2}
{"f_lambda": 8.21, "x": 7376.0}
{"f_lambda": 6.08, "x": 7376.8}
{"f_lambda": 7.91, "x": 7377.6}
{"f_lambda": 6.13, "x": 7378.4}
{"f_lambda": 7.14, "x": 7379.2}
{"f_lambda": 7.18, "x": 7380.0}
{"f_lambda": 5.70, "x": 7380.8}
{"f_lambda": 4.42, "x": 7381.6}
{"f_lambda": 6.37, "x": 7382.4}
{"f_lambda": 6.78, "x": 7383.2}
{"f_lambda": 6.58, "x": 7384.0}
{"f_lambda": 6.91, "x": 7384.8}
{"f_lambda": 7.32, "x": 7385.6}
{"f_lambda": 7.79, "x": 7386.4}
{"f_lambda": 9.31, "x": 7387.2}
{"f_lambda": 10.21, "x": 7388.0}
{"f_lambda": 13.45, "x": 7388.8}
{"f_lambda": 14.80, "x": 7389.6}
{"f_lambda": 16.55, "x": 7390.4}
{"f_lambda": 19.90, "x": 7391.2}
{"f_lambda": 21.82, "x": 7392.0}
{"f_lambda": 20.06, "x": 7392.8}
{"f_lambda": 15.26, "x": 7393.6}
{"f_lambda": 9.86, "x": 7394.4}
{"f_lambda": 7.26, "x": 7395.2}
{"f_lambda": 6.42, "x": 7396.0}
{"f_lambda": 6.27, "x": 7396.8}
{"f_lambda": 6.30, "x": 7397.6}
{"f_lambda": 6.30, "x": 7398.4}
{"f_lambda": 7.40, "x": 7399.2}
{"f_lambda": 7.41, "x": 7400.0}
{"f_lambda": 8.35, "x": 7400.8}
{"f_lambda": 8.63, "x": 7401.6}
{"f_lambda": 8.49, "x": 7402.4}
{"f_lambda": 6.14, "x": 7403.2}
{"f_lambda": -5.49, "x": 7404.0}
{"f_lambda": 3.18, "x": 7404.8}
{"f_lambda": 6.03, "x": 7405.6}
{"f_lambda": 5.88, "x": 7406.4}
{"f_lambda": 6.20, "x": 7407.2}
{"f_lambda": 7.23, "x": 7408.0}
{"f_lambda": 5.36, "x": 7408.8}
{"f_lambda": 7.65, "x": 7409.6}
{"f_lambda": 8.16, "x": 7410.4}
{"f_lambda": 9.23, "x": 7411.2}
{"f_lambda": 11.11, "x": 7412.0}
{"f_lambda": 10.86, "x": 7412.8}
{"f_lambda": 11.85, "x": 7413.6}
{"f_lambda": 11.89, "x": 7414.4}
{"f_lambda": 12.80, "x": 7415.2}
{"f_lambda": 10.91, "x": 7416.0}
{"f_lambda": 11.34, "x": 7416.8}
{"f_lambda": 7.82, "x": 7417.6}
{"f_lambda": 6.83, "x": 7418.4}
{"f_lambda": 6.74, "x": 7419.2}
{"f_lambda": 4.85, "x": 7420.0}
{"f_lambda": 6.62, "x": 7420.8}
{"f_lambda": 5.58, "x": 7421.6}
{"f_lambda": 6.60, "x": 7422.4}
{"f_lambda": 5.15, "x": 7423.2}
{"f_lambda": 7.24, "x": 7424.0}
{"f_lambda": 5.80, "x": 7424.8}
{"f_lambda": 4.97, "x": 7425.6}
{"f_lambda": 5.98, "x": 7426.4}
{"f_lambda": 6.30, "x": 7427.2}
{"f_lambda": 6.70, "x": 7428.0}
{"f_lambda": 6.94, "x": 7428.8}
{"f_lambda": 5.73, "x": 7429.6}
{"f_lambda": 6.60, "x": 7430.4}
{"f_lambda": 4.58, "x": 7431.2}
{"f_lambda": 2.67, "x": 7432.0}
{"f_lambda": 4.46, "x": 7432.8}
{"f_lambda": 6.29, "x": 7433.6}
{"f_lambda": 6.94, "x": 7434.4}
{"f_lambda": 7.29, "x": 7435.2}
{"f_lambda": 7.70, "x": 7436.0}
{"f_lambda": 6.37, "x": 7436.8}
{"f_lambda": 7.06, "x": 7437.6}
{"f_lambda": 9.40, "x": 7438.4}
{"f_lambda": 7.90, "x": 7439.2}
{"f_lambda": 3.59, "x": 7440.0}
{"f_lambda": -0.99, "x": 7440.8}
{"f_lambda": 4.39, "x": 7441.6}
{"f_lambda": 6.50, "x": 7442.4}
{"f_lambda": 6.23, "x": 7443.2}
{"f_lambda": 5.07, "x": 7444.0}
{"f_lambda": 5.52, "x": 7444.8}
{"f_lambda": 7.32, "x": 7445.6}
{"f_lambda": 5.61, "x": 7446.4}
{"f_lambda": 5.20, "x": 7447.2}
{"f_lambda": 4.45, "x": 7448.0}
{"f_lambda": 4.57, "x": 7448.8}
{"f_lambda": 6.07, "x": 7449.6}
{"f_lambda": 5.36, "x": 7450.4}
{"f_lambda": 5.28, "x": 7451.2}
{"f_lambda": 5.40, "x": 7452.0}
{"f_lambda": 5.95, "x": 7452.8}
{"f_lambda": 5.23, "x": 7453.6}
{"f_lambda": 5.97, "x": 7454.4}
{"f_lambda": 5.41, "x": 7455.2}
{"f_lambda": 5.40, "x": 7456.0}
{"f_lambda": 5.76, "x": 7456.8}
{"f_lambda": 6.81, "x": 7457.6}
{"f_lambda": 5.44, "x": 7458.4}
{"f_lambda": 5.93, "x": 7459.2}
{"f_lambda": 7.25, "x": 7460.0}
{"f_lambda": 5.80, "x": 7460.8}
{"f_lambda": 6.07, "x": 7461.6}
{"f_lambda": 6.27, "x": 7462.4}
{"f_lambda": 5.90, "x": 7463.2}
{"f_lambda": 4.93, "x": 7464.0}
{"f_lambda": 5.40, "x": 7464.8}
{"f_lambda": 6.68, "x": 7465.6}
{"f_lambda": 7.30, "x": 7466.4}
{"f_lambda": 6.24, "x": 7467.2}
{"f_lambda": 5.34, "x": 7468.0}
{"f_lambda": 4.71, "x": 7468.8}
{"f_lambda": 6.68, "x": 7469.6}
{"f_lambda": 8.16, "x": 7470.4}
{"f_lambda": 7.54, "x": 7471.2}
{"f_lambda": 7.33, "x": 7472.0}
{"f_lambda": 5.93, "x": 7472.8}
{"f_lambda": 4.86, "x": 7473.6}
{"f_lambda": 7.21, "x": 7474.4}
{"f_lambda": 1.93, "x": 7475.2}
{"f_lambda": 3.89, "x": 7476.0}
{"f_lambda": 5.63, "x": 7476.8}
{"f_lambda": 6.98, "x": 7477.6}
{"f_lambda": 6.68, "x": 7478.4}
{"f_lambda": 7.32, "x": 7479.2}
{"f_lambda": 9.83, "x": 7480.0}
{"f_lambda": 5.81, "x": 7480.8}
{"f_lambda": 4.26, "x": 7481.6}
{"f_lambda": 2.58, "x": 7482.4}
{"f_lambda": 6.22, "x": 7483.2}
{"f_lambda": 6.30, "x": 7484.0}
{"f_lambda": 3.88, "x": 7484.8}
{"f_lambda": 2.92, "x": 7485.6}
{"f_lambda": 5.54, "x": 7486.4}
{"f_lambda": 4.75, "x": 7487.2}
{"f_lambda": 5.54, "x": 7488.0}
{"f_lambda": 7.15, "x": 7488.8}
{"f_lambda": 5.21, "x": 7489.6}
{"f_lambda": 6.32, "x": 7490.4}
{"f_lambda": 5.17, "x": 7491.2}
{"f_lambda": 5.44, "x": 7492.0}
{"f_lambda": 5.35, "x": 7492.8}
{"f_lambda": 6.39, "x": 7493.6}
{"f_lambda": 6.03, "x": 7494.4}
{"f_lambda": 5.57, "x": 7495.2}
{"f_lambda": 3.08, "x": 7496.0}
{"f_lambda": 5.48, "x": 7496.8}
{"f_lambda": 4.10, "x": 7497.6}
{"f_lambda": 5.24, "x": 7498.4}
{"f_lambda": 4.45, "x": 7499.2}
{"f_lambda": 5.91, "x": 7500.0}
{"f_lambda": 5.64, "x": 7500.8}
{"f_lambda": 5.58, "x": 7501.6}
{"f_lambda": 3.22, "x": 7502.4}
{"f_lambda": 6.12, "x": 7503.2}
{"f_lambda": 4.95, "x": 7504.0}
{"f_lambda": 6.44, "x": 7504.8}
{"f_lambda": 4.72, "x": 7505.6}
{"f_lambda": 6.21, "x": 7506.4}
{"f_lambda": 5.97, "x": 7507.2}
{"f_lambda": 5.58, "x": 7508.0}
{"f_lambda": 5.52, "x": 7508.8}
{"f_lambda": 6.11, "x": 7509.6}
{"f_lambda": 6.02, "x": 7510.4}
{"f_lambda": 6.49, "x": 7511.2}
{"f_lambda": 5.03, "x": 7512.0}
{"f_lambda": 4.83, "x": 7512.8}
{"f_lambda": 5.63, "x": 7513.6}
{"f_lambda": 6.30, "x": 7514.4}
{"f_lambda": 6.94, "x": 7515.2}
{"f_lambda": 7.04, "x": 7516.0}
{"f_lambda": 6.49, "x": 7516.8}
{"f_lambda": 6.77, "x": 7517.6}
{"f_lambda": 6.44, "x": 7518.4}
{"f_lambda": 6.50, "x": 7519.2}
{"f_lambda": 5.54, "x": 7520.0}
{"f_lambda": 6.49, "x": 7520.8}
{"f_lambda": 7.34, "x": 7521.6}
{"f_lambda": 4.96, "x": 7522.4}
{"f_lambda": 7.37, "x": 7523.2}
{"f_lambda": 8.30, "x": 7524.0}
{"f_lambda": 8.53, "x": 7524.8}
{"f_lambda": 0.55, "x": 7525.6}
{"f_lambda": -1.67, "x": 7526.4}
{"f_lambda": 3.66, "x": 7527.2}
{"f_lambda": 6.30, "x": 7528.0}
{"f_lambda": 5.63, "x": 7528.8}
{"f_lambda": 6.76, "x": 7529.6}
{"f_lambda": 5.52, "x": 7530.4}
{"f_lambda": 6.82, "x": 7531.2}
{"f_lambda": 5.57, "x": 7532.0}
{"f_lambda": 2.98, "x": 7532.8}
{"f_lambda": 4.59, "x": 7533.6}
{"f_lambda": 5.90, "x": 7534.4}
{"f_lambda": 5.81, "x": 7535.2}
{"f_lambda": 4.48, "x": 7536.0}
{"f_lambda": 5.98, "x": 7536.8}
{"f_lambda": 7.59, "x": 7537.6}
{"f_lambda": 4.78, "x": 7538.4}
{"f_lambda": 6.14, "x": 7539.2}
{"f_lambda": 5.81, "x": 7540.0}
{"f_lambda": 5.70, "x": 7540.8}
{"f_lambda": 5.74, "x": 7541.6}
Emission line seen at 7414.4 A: [N II]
